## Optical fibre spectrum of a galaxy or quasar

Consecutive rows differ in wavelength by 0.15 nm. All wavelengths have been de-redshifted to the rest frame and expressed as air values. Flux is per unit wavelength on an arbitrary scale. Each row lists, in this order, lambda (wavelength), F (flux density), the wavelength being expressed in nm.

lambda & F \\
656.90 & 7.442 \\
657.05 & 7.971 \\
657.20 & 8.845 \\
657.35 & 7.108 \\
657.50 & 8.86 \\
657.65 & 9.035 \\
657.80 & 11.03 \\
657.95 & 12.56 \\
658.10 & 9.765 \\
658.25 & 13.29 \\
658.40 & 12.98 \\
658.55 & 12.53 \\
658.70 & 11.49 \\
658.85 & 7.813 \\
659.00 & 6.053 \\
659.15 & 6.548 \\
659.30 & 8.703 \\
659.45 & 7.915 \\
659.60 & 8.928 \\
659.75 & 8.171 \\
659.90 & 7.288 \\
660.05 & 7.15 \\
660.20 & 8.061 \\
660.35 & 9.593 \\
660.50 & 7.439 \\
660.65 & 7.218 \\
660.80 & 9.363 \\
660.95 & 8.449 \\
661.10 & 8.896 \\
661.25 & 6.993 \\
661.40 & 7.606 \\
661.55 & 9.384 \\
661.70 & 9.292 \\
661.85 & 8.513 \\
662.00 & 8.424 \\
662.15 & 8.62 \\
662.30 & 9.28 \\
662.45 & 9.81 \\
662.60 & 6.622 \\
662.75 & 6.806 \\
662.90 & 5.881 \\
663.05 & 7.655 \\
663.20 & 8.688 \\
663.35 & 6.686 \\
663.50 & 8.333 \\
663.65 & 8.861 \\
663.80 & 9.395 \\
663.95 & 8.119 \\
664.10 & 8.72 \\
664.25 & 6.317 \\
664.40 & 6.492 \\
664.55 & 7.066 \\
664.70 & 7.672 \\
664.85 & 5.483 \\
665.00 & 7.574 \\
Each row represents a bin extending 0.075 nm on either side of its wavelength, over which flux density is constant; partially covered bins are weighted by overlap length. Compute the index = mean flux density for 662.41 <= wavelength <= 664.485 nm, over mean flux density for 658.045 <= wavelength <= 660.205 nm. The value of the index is 0.84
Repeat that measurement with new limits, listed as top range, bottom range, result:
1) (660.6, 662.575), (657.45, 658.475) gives 0.77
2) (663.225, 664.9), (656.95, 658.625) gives 0.74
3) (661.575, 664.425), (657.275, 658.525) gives 0.76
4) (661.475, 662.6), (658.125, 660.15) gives 0.97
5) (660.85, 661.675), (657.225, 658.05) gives 0.86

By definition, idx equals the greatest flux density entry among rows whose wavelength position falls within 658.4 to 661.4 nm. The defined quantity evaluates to 12.53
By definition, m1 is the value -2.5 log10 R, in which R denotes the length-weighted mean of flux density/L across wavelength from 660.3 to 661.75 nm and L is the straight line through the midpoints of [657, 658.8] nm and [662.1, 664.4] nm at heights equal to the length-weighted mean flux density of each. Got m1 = 0.07 mag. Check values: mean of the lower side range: 10.5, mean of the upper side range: 7.93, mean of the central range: 8.39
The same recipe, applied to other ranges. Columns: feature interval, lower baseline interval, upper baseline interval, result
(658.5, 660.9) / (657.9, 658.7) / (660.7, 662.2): 0.25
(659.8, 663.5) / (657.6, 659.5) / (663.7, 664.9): 0.07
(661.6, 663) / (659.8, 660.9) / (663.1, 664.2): 0.01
